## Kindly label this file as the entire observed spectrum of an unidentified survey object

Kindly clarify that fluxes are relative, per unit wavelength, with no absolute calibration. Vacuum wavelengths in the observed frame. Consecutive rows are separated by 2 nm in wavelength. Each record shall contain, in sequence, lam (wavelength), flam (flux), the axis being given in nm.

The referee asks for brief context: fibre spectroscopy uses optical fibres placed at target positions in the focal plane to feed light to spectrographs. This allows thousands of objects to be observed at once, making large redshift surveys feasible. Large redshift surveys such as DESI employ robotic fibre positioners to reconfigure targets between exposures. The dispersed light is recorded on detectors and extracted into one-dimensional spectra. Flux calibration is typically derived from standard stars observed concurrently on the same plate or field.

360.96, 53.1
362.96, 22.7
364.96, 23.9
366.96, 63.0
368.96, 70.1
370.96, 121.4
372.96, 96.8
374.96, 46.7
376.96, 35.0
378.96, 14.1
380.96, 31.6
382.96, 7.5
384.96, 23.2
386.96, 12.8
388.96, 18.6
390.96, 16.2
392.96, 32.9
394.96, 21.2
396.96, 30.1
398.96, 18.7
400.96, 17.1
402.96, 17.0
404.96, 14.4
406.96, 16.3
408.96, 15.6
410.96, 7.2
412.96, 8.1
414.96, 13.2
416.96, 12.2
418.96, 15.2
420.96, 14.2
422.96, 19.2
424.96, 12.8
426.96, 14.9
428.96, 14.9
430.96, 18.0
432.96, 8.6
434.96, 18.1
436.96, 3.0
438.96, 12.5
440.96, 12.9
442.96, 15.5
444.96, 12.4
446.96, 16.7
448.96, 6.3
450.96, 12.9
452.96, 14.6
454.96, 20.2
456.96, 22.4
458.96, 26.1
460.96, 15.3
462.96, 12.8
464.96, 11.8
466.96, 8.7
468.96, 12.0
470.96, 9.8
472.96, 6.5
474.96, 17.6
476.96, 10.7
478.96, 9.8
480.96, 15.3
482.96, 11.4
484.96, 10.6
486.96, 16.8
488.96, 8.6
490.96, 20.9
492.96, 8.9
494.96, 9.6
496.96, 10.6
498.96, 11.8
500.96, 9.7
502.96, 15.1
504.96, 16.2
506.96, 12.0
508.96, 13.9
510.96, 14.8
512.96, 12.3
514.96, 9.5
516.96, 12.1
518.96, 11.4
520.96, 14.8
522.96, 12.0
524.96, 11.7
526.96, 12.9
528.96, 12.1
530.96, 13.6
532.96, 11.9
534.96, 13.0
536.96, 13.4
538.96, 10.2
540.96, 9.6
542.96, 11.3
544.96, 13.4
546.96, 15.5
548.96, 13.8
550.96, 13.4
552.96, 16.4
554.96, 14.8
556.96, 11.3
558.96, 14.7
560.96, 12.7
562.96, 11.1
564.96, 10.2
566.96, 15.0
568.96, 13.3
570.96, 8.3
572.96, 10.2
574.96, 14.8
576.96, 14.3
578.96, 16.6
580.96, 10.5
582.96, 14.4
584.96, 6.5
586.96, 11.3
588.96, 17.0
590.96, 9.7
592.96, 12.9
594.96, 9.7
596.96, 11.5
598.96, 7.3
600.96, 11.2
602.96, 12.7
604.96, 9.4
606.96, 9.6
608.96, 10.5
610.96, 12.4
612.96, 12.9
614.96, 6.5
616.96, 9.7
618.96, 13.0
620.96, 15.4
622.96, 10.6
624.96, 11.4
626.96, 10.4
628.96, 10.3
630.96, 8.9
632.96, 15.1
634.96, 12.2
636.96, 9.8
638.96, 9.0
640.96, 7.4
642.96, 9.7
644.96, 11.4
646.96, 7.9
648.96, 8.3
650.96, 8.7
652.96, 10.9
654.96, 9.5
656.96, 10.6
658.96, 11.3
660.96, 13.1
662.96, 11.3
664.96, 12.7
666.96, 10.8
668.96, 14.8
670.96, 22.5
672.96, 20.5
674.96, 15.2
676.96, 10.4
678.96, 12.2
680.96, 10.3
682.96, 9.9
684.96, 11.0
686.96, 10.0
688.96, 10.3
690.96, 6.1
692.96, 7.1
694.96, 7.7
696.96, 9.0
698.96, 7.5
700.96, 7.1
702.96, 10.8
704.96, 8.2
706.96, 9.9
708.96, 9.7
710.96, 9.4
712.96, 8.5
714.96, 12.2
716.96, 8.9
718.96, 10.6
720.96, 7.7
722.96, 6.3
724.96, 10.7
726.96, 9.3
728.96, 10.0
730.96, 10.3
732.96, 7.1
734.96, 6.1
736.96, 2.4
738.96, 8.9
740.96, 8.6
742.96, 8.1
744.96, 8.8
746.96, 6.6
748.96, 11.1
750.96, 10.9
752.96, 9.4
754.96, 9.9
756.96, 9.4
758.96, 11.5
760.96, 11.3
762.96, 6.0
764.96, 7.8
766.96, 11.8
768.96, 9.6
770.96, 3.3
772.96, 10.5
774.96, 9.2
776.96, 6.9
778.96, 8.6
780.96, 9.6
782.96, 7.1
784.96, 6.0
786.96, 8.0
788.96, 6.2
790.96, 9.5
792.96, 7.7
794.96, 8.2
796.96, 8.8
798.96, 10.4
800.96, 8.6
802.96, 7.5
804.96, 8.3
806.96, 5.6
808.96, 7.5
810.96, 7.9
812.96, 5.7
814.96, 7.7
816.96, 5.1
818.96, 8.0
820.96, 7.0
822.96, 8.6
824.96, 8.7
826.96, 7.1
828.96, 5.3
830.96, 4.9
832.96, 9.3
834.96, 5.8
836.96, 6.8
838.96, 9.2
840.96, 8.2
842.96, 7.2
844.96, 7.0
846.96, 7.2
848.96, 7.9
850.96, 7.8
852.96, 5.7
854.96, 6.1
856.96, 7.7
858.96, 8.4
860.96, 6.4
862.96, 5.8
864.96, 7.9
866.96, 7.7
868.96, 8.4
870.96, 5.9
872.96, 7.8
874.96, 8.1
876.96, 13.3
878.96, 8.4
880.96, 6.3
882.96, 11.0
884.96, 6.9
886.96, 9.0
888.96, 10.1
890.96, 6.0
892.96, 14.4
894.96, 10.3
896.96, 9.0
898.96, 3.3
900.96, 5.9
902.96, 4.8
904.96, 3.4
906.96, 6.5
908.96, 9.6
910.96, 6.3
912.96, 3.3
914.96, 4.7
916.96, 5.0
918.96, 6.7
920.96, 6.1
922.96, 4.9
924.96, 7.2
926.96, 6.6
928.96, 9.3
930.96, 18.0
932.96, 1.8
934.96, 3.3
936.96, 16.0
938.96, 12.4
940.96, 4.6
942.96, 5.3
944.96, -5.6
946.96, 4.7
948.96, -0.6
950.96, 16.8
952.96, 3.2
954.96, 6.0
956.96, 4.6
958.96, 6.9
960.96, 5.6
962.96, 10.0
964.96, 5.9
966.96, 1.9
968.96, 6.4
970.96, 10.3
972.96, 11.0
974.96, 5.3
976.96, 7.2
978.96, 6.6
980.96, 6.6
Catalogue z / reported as 1.400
